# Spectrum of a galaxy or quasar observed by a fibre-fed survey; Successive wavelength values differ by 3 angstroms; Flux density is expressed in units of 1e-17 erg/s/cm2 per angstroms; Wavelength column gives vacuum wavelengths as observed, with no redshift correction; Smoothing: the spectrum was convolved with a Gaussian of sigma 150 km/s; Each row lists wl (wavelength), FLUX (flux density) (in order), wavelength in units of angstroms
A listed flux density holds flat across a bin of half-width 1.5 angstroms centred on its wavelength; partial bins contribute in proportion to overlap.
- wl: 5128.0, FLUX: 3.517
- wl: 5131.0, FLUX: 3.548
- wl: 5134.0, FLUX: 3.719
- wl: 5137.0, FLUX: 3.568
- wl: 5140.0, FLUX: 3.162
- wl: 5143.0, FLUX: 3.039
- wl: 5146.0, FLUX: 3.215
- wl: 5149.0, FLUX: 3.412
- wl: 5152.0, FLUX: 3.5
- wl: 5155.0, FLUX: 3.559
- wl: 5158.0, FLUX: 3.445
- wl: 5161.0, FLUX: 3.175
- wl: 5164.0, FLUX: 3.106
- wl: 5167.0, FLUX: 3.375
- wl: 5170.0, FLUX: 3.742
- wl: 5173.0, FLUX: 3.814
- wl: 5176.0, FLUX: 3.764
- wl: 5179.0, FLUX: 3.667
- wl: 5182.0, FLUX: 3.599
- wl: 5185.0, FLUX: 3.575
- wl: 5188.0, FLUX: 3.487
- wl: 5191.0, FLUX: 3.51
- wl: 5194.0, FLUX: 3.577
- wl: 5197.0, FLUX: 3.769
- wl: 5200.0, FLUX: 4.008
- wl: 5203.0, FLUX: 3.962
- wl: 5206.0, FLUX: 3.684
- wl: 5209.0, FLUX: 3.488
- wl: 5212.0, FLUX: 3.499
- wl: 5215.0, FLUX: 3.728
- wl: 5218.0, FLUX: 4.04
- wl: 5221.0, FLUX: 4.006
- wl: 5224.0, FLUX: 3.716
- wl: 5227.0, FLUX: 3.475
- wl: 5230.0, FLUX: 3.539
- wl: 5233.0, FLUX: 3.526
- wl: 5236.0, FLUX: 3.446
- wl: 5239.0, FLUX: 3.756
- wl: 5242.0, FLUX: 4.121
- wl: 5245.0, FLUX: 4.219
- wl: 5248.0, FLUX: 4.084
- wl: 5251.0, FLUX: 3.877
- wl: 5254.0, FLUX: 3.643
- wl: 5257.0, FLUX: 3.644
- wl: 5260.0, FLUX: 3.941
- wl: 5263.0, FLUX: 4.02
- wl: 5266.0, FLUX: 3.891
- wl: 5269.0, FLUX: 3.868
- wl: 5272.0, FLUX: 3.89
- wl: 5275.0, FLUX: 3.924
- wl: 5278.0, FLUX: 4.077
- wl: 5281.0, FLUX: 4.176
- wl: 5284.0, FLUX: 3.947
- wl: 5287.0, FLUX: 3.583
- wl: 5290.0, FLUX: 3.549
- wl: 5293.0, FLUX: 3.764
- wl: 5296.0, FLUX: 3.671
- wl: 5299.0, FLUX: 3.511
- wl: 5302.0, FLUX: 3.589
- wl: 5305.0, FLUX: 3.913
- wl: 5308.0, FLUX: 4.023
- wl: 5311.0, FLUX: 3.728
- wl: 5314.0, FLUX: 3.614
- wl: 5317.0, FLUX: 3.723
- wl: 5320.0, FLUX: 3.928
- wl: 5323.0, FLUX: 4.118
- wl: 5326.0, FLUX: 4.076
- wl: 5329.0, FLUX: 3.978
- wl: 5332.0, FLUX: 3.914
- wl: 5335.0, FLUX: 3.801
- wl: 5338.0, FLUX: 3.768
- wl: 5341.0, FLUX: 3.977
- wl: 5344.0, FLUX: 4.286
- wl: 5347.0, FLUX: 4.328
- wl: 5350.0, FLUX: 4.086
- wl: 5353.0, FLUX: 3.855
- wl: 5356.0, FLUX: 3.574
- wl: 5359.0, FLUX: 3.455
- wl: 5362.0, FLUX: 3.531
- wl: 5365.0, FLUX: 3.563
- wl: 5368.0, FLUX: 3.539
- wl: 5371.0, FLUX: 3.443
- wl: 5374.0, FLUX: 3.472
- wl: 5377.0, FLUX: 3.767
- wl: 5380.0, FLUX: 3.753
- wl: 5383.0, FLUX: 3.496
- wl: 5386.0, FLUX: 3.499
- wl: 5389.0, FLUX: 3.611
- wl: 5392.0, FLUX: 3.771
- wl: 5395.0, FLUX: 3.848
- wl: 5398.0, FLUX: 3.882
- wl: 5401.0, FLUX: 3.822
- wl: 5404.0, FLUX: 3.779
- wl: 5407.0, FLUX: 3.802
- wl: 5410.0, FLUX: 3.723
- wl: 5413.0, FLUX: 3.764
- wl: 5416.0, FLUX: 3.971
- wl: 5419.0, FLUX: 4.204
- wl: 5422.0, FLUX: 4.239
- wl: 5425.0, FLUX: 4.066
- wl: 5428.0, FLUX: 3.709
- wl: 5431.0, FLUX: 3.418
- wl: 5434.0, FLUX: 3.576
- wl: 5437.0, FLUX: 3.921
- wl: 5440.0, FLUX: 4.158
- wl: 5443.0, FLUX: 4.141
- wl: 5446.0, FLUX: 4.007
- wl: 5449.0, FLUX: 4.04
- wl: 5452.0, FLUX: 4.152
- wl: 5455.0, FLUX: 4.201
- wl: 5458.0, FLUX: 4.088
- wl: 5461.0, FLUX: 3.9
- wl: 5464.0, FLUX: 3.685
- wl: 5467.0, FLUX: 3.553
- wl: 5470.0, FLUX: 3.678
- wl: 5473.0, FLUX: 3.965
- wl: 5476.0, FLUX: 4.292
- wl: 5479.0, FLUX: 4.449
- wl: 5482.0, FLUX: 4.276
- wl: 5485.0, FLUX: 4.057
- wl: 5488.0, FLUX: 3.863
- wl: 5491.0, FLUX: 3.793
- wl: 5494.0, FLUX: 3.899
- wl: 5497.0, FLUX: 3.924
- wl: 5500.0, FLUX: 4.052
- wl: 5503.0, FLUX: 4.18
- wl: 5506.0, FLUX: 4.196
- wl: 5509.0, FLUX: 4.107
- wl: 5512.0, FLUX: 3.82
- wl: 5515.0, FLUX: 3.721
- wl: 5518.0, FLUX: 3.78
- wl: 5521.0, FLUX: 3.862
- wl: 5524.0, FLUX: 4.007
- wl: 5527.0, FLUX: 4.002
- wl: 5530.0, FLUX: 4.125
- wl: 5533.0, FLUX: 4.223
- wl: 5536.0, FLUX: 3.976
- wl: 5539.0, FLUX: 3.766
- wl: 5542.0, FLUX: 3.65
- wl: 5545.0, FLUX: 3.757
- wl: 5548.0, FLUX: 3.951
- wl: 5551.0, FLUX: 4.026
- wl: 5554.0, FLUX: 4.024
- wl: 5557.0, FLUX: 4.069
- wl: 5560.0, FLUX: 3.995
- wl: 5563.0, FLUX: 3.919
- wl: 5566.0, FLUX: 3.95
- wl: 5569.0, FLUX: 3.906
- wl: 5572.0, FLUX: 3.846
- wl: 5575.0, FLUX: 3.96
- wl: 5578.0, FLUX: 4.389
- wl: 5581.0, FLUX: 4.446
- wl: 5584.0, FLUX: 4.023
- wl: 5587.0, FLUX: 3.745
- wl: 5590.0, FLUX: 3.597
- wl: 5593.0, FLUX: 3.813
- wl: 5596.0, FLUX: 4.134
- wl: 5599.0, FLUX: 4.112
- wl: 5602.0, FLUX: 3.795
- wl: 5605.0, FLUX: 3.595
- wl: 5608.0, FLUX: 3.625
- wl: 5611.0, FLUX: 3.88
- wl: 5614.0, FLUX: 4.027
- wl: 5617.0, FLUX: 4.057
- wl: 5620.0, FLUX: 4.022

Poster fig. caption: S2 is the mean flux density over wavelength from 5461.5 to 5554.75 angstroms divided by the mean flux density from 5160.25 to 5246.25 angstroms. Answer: 1.08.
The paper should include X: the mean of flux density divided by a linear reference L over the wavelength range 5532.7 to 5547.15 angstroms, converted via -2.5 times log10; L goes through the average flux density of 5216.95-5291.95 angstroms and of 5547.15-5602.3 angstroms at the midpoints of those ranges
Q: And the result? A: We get 0.03 mag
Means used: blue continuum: 3.84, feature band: 3.85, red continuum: 3.99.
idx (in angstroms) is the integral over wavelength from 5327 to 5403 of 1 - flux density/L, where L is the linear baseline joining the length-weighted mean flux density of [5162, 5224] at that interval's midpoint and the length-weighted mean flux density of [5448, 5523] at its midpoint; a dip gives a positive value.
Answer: 1.7 angstroms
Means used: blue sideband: 3.67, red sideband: 3.98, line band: 3.76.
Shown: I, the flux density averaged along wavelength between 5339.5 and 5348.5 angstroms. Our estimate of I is 4.2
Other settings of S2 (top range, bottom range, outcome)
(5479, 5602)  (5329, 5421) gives 1.05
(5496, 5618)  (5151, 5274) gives 1.07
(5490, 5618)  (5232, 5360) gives 1.02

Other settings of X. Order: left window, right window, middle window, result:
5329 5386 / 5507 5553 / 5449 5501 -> -0.03 mag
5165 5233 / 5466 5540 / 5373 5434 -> 0.03 mag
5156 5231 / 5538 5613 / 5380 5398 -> 0.03 mag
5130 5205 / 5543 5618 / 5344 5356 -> -0.09 mag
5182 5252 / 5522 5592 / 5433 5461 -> -0.04 mag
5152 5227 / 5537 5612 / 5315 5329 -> -0.06 mag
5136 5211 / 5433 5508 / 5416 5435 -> 0.01 mag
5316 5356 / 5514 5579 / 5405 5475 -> 0.01 mag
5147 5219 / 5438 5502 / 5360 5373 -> 0.10 mag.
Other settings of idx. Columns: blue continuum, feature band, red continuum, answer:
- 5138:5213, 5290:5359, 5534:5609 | -3.4 angstroms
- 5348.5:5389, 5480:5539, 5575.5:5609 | -2.6 angstroms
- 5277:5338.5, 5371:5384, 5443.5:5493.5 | 1.0 angstroms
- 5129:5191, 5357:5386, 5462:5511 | 2.0 angstroms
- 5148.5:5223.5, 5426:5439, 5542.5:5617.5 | 0.4 angstroms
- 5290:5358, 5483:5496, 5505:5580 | 0.1 angstroms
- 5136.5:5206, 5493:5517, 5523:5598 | -0.5 angstroms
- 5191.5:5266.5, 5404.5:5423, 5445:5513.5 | 0.1 angstroms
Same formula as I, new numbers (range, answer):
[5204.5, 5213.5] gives 3.56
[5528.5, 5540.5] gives 4.02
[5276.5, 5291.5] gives 3.87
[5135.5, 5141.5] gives 3.37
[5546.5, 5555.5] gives 4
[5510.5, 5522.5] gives 3.8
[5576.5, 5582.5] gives 4.42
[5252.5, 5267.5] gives 3.83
